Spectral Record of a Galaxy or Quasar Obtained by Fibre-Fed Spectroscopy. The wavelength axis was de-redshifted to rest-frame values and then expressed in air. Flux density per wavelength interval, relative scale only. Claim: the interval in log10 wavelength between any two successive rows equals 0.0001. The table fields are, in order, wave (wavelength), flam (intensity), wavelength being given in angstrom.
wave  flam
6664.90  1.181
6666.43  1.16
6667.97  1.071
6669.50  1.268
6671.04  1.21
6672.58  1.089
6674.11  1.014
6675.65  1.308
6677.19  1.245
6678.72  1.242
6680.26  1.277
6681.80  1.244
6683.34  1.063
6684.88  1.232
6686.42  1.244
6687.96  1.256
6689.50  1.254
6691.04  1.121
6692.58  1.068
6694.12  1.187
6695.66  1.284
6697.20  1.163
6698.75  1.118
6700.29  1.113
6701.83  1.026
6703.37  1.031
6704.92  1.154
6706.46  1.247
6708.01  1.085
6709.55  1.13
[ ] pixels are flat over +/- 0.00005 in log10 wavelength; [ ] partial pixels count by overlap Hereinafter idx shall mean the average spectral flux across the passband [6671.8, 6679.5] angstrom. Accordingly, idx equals 1.18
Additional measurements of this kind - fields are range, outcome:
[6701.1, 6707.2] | 1.11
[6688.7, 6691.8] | 1.19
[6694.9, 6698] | 1.22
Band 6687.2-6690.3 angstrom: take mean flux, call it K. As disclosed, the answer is 1.25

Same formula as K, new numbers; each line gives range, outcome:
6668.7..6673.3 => 1.19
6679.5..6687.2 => 1.21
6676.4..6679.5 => 1.25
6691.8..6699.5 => 1.16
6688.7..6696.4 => 1.18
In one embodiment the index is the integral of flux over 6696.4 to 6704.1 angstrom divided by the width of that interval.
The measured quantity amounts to 1.09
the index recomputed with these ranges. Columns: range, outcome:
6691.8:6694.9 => 1.13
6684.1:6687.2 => 1.24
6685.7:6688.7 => 1.25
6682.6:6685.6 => 1.15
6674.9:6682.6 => 1.26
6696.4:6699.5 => 1.14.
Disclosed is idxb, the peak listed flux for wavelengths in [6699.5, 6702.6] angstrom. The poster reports 1.113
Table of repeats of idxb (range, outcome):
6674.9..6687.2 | 1.308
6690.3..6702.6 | 1.284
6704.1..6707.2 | 1.247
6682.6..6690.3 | 1.256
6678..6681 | 1.277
